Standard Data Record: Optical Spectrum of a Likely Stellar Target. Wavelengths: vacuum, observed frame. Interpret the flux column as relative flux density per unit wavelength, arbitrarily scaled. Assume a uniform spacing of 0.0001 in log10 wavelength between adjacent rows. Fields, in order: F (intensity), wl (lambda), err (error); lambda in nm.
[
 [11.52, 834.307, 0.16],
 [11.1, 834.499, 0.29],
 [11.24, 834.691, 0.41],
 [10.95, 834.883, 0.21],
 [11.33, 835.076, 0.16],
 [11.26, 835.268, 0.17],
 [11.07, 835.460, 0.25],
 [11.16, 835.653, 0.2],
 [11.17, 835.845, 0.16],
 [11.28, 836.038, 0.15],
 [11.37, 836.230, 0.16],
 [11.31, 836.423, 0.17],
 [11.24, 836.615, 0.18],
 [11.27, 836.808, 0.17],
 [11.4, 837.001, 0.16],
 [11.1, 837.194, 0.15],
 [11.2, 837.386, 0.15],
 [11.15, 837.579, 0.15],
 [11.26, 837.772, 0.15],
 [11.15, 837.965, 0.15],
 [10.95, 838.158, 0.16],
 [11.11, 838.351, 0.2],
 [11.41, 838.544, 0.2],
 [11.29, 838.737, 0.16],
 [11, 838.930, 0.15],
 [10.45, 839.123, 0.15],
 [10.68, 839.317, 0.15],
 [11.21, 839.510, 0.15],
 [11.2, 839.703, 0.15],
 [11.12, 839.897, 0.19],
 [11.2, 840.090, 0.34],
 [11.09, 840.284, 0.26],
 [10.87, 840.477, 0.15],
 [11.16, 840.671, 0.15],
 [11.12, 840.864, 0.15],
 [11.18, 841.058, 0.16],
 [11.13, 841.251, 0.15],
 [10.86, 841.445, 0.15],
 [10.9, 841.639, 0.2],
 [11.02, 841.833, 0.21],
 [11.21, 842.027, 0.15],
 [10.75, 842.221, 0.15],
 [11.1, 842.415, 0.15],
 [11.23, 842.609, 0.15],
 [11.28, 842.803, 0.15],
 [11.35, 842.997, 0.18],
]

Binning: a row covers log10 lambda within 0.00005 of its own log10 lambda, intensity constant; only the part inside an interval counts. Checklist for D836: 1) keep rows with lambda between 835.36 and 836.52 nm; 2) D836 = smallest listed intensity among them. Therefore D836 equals 11.07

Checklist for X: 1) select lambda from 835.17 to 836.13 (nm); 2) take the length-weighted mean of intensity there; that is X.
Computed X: 11.2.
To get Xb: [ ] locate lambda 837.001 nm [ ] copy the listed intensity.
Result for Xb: 11.4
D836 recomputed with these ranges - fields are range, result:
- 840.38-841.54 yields 10.86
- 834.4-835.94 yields 10.95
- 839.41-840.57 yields 10.87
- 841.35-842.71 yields 10.75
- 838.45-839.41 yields 10.45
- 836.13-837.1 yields 11.24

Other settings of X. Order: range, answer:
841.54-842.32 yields 11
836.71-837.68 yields 11.2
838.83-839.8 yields 10.9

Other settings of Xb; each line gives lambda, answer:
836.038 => 11.28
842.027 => 11.21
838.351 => 11.11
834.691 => 11.24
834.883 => 10.95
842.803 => 11.28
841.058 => 11.18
